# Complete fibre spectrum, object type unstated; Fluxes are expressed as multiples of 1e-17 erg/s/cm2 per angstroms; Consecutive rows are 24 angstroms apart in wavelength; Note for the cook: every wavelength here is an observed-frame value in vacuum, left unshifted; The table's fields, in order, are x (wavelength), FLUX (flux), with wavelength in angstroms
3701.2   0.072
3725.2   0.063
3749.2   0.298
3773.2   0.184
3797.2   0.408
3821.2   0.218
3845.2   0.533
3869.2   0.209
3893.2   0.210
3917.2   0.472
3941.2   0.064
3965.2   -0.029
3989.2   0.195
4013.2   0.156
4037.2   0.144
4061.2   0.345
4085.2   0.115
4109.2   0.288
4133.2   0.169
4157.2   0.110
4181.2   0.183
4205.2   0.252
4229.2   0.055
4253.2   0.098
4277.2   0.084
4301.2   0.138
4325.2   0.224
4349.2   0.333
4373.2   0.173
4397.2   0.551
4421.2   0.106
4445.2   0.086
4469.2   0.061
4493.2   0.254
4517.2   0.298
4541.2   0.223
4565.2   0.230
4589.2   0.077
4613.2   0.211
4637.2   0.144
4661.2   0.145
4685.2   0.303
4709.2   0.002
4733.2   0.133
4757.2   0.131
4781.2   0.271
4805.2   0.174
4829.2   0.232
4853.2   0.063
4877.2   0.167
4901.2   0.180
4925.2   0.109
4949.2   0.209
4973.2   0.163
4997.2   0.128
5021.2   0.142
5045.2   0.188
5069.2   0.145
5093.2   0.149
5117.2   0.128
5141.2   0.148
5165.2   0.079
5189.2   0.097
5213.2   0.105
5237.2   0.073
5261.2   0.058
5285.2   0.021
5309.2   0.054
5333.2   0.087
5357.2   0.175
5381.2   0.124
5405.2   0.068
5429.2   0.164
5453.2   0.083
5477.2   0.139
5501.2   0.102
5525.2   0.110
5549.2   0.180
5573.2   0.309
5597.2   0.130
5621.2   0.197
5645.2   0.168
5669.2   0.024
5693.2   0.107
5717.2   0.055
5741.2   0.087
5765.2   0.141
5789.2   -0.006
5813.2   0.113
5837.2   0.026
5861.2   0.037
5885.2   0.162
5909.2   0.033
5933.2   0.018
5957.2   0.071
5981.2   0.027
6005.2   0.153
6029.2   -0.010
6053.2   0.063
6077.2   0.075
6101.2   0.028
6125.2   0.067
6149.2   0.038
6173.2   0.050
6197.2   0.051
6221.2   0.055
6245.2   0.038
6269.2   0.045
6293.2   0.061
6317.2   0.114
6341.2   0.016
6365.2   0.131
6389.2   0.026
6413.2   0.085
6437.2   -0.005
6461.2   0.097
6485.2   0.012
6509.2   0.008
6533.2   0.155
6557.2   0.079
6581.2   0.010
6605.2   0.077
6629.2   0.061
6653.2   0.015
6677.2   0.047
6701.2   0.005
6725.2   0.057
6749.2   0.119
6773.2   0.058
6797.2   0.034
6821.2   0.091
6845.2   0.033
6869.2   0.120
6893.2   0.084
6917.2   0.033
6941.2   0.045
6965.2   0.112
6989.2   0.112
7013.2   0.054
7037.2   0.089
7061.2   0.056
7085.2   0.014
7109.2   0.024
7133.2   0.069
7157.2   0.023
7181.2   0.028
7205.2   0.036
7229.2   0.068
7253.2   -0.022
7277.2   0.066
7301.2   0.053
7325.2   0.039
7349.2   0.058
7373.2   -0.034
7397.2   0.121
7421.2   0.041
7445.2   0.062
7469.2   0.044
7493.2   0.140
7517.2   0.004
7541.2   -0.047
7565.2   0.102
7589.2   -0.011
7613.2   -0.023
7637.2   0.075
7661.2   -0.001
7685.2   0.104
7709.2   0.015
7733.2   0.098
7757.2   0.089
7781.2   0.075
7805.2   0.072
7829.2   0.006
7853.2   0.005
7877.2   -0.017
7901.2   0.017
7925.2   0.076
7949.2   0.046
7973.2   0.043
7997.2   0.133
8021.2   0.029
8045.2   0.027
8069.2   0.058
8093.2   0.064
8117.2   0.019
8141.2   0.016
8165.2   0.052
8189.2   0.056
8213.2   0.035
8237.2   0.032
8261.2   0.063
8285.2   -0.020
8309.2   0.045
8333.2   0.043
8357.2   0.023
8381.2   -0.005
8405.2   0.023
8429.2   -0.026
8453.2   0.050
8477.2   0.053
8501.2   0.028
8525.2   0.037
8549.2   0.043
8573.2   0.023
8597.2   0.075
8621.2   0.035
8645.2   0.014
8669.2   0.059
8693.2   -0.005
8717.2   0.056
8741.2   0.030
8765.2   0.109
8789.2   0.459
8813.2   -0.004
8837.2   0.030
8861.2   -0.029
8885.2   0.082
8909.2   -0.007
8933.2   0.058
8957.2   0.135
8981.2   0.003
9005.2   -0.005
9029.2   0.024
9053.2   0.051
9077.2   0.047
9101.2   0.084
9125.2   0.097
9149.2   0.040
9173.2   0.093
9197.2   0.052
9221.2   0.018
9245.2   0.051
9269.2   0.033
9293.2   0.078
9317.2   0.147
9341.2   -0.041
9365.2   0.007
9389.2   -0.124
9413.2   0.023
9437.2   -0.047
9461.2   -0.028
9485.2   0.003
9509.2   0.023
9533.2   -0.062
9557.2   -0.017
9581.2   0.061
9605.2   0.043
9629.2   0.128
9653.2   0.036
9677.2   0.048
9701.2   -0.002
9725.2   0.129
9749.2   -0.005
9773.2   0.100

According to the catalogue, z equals 1.356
